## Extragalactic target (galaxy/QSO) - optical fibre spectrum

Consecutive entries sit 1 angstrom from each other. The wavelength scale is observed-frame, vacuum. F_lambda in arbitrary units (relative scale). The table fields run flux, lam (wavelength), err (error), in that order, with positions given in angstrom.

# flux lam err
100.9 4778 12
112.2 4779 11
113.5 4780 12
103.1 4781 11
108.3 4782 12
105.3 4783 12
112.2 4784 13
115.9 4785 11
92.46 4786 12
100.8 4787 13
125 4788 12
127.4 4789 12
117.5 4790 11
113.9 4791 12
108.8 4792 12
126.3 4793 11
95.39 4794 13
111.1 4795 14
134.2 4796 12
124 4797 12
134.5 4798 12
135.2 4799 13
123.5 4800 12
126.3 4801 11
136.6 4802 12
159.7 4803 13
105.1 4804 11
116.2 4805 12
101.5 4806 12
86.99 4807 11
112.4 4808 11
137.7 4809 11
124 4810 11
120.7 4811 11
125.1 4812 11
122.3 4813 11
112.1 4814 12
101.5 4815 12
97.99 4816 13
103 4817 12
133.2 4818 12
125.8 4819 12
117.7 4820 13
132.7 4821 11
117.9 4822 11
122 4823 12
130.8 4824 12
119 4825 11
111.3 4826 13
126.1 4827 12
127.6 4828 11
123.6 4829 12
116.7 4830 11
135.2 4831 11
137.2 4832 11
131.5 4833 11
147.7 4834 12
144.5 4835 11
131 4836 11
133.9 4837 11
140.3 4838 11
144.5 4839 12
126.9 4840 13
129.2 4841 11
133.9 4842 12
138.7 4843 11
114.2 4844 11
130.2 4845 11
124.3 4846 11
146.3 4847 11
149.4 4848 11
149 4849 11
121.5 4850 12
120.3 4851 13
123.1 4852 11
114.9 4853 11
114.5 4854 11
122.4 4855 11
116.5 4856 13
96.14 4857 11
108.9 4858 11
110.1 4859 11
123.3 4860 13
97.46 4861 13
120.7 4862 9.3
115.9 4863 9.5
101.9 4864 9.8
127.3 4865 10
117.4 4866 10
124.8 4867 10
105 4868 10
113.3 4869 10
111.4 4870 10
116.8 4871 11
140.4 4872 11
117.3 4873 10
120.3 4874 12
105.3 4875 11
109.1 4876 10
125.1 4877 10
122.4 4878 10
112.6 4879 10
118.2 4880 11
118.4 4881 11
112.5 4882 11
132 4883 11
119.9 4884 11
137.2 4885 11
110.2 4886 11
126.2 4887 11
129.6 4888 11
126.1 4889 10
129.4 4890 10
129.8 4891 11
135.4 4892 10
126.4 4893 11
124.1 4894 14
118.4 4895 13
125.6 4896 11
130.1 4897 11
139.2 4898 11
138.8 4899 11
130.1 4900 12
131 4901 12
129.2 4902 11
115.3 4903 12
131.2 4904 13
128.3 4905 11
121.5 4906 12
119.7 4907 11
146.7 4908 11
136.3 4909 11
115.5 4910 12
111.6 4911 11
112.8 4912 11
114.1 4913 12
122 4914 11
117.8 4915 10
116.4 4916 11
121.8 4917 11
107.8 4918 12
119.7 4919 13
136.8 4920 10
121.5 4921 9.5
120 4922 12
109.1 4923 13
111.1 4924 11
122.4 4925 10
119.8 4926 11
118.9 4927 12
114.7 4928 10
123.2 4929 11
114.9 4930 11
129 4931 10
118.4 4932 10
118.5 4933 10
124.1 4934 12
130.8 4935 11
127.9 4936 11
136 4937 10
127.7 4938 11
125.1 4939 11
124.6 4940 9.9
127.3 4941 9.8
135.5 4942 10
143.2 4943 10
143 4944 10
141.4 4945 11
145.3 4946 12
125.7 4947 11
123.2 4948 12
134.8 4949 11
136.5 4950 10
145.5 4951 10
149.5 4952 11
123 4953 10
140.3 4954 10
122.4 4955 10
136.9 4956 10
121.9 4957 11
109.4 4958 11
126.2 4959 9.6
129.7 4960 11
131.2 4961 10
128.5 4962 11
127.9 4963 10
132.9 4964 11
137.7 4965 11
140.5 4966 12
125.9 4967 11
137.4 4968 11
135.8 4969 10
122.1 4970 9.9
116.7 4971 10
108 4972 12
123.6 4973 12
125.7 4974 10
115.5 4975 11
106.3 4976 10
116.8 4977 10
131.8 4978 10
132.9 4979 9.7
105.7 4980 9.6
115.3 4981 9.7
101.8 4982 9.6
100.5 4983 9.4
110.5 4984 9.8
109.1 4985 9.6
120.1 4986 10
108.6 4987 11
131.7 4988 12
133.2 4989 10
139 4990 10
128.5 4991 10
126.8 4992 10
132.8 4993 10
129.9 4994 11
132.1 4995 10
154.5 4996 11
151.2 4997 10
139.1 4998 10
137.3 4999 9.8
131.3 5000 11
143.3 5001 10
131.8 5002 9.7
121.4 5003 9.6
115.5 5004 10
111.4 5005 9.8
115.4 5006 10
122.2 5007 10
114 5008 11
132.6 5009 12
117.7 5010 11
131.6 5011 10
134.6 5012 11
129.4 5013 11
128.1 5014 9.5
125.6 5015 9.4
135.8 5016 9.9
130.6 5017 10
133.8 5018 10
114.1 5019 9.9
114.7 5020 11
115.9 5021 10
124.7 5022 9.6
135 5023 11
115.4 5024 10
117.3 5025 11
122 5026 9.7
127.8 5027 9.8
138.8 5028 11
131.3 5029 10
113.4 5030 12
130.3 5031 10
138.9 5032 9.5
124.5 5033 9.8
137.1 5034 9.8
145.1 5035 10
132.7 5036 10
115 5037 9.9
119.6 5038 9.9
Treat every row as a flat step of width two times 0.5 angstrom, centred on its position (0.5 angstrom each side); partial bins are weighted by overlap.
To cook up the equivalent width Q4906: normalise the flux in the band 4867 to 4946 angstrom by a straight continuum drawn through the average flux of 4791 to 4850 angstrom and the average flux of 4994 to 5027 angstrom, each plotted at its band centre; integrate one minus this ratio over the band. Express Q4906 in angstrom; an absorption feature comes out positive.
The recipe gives 1.6 angstrom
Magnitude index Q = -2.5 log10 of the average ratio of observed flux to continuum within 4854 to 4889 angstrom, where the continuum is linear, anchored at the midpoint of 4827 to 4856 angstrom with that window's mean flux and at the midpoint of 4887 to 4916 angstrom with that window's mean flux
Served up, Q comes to 0.10 mag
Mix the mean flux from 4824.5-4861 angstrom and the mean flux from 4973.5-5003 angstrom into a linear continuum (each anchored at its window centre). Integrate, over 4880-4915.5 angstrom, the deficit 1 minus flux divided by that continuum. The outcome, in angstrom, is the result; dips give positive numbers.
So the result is 0.3 angstrom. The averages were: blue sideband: 127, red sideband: 126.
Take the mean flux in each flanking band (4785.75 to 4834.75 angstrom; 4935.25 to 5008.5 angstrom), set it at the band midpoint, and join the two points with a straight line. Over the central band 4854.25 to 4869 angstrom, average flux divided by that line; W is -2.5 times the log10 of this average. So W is 0.09 mag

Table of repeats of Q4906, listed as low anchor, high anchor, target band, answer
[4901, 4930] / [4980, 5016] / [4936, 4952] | -1.56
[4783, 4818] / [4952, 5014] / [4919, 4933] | 0.37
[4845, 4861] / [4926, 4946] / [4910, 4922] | 0.77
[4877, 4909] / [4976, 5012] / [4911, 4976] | -0.13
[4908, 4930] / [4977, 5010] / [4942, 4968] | -2.33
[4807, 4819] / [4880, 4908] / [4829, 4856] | -2.49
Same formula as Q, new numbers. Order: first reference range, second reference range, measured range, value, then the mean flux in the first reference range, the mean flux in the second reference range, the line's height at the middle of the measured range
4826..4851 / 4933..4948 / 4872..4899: 0.07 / 133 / 132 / 132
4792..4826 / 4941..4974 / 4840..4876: 0.03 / 120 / 131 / 124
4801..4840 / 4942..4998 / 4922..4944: 0.02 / 124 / 128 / 127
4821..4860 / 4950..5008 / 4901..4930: 0.05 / 127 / 126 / 127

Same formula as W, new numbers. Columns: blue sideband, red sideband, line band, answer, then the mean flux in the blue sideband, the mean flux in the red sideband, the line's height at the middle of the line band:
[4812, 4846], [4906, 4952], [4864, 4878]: 0.074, 126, 126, 126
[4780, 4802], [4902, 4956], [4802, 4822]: -0.001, 117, 126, 118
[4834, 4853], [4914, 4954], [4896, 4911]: 0.001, 133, 127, 129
